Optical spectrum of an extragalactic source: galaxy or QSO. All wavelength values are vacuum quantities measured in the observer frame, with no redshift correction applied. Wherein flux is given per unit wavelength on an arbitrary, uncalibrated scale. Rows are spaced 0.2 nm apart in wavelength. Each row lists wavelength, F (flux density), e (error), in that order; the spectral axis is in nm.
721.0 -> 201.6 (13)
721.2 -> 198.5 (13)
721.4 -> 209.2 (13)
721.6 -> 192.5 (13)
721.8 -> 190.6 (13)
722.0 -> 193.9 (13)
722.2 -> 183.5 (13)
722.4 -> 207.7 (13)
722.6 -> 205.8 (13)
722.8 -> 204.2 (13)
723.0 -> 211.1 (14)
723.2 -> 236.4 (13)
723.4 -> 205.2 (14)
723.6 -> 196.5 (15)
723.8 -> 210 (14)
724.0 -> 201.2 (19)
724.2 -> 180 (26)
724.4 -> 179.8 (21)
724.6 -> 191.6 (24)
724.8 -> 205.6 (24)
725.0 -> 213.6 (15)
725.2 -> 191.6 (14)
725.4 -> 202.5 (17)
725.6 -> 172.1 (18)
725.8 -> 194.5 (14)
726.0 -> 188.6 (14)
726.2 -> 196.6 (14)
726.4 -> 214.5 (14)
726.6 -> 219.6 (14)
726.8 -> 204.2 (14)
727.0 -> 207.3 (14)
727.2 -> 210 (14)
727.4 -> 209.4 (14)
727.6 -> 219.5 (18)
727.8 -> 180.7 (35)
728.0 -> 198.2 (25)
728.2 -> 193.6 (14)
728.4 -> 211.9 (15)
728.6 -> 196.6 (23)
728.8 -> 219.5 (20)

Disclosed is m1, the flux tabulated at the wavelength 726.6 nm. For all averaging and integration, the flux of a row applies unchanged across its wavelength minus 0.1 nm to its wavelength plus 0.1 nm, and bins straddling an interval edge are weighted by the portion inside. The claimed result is 219.6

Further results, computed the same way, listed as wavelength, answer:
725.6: 172.1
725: 213.6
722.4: 207.7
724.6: 191.6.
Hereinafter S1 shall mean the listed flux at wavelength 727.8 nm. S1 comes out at 180.7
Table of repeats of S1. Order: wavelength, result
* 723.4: 205.2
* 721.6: 192.5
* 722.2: 183.5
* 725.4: 202.5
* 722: 193.9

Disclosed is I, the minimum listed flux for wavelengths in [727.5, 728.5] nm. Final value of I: 180.7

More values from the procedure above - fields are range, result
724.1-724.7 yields 179.8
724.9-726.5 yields 172.1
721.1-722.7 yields 183.5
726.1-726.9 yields 196.6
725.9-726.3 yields 188.6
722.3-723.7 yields 196.5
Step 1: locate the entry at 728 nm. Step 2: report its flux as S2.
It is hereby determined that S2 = 198.2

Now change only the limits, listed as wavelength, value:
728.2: 193.6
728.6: 196.6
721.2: 198.5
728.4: 211.9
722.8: 204.2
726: 188.6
